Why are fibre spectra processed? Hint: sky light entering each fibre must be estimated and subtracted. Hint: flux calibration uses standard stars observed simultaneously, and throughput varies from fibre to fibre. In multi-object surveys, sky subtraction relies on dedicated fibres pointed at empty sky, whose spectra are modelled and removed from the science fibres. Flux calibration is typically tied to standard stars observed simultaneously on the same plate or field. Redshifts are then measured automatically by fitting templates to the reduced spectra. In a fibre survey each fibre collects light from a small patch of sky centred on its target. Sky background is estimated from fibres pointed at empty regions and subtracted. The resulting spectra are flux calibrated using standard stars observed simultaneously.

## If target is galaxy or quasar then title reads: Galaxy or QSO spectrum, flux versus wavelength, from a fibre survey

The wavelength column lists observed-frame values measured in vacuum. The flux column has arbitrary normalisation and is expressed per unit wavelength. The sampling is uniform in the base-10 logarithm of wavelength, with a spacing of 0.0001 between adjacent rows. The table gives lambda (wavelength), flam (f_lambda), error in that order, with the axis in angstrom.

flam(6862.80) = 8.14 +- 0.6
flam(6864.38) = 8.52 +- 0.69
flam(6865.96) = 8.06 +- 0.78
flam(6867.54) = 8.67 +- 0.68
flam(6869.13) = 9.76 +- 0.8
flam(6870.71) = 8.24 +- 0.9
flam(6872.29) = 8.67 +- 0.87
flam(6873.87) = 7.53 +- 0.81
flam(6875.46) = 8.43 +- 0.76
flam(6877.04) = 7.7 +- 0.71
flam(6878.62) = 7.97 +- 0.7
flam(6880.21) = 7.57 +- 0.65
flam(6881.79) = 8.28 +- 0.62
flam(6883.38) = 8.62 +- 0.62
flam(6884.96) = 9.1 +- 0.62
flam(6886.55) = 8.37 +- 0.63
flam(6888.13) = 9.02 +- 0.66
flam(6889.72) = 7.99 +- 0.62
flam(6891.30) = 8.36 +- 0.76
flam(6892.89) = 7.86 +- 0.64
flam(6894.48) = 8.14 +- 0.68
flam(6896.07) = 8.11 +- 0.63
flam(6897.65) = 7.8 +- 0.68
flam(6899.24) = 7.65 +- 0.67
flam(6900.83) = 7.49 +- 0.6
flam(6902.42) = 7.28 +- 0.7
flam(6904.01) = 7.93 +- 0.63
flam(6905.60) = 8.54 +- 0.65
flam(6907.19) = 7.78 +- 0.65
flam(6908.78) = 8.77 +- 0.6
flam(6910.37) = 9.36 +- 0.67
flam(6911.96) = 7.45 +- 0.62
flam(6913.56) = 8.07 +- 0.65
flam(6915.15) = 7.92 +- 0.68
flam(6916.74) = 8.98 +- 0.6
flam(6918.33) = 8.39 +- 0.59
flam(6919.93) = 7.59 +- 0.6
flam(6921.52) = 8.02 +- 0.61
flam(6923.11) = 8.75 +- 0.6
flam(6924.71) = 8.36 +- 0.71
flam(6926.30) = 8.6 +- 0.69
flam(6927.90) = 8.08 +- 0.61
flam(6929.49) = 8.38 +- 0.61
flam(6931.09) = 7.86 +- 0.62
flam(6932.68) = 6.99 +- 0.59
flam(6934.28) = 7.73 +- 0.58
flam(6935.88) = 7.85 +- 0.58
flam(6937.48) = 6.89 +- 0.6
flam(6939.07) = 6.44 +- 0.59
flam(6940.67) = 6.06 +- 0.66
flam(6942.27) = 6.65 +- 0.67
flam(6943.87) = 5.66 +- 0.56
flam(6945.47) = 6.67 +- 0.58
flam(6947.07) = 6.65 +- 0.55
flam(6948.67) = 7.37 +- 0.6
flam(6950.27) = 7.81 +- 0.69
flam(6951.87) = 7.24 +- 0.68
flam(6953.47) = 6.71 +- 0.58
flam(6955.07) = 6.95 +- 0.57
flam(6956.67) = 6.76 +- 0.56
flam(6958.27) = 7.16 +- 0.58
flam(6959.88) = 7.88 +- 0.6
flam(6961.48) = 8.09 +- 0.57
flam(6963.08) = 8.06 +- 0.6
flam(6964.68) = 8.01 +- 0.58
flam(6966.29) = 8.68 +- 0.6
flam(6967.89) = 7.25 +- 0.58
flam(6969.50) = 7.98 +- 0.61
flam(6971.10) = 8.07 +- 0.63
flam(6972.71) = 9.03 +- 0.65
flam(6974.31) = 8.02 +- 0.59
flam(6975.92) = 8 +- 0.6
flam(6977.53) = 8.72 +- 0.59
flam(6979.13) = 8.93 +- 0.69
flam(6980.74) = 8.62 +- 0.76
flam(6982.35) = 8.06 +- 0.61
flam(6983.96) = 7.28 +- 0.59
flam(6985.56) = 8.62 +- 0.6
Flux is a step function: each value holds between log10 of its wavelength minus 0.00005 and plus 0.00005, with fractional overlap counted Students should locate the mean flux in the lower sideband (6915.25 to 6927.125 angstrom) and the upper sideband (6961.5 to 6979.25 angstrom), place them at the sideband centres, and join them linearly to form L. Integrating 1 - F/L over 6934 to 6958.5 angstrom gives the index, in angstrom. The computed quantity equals 4.13 angstrom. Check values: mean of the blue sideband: 8.36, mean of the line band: 6.89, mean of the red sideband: 8.22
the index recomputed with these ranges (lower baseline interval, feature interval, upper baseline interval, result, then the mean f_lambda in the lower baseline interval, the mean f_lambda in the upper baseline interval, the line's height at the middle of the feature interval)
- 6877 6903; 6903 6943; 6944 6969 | -0.8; 8.1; 7.38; 7.74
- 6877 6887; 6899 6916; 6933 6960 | -0.7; 8.26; 6.94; 7.74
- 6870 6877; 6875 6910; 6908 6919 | 0.6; 8.16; 8.42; 8.29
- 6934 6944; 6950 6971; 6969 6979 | 0.4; 6.77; 8.36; 7.75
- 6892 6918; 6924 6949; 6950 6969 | 1.7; 8.08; 7.55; 7.77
